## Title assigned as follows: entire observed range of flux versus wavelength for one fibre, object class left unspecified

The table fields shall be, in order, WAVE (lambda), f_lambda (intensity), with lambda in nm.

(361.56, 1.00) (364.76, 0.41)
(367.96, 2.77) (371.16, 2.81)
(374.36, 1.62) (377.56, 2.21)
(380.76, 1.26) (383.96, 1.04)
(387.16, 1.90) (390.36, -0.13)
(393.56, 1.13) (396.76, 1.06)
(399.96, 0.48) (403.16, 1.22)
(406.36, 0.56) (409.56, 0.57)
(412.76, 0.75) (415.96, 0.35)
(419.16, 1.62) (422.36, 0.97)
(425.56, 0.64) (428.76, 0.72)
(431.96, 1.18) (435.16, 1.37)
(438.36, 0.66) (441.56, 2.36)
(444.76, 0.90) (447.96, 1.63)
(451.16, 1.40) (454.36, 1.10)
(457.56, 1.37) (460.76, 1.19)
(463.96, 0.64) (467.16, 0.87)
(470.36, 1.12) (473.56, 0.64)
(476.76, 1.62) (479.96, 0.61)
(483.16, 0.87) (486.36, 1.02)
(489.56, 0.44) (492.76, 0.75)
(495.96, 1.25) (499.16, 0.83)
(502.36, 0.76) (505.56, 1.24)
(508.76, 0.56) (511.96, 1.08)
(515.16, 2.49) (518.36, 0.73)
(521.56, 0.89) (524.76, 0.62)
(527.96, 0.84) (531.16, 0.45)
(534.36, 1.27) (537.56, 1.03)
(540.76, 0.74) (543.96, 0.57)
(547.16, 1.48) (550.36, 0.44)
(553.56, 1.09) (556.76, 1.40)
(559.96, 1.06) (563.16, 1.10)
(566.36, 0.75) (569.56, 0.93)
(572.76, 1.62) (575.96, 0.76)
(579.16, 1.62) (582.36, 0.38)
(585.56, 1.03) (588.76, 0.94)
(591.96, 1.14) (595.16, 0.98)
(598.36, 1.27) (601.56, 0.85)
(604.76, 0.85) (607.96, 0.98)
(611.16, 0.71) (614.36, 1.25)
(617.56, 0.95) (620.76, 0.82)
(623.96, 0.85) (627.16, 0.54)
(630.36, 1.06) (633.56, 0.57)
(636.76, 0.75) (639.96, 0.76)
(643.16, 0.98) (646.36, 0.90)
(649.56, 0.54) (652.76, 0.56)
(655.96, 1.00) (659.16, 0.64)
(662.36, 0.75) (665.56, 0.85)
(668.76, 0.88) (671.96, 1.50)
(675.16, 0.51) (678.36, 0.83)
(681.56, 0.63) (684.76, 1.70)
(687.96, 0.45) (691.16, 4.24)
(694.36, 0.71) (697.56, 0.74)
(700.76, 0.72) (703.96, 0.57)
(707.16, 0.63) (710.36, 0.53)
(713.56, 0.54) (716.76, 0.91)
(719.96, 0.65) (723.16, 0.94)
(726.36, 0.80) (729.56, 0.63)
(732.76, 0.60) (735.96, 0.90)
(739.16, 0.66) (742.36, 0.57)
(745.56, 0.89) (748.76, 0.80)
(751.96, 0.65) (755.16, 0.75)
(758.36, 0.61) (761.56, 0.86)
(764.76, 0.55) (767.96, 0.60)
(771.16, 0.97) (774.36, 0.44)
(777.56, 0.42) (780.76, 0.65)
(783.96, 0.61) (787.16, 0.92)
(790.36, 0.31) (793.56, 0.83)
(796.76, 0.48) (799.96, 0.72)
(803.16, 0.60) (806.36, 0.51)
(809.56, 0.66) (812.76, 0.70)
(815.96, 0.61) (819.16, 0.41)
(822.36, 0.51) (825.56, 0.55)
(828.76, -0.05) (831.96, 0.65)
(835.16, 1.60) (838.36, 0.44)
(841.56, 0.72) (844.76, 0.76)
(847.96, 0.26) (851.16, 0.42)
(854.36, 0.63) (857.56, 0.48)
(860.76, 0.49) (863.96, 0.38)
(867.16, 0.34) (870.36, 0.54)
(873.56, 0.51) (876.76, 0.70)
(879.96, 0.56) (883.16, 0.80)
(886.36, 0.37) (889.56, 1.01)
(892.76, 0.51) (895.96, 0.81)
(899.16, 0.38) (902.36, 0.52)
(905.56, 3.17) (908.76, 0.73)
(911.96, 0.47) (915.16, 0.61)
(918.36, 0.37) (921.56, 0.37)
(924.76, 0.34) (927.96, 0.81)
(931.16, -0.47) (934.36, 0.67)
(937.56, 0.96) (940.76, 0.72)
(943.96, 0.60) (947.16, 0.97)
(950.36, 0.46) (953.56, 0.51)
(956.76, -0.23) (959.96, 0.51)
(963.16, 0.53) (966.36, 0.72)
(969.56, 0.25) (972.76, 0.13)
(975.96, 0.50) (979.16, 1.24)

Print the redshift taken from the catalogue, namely 0.380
